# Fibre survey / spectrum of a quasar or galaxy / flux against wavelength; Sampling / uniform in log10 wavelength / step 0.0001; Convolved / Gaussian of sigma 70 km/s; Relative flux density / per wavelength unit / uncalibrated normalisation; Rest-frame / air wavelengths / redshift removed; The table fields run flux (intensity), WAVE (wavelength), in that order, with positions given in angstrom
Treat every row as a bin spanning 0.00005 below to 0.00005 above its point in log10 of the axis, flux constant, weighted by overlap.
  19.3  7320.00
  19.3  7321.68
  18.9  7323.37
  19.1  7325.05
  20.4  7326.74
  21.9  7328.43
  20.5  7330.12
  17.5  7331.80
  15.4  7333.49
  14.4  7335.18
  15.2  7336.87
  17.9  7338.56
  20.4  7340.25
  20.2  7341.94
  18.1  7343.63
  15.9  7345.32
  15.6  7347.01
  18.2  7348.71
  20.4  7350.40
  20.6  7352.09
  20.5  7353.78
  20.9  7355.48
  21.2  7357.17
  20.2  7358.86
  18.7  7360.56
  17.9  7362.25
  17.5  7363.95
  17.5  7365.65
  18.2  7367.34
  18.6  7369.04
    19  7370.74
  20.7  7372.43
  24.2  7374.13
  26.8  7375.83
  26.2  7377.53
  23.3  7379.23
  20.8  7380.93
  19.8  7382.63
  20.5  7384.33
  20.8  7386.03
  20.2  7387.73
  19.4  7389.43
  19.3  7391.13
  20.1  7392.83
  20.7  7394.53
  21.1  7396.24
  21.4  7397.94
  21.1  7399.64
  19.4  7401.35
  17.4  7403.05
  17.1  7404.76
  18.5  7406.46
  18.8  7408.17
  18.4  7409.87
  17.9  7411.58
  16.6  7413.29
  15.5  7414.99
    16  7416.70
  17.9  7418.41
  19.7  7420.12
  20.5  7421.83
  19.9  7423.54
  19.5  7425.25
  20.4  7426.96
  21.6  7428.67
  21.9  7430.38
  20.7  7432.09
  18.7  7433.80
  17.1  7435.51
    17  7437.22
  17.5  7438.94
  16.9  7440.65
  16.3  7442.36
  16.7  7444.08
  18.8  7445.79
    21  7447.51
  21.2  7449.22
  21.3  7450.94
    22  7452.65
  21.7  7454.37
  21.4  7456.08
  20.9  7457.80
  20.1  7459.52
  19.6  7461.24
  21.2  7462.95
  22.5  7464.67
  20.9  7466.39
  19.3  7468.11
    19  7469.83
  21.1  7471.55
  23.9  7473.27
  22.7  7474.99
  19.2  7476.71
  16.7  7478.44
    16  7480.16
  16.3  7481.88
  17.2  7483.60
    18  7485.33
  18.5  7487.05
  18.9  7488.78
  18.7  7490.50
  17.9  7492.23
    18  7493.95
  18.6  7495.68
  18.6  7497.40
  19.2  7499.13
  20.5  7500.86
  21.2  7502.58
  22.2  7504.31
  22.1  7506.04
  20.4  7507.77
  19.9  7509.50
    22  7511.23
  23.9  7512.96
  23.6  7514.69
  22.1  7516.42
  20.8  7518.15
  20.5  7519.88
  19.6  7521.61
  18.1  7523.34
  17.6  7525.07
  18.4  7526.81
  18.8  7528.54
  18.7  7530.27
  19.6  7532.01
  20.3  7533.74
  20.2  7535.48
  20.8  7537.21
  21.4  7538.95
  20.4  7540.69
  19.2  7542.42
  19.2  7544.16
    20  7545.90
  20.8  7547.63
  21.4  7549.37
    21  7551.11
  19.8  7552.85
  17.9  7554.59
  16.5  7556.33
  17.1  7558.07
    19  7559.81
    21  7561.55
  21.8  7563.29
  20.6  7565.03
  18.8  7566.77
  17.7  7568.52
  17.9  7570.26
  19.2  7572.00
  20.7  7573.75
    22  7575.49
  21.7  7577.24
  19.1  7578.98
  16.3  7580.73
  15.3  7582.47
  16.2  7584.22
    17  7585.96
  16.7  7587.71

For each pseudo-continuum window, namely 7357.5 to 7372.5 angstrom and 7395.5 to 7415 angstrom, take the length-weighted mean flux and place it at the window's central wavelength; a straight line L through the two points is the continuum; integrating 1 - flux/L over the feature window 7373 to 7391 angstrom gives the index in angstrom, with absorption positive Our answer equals -3.2 angstrom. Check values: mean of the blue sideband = 18.7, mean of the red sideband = 18.7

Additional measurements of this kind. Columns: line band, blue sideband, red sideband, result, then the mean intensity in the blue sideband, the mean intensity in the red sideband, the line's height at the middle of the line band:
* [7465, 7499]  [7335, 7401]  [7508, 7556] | 1.88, 19.9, 20.2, 20.1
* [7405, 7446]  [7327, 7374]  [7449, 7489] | 2.31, 18.7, 20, 19.5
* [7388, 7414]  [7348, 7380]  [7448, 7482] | 1.70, 20.6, 20.4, 20.5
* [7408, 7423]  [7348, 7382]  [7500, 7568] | 1.86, 20.6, 20.2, 20.5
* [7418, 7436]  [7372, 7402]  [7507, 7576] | 0.99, 21.5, 20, 21.1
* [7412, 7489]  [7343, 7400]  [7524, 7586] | 1.78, 20.2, 19.3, 19.8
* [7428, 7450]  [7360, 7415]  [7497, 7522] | 1.70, 19.9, 21.2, 20.4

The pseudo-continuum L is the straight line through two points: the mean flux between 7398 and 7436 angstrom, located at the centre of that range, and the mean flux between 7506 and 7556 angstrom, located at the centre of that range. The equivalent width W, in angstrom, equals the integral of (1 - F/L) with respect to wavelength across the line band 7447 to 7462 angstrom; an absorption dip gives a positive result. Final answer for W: -1.3 angstrom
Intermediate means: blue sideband 18.9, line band 21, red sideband 20.2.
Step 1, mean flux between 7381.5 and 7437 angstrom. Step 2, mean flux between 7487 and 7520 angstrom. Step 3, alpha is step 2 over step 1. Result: 1.06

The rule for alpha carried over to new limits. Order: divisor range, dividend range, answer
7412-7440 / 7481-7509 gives 1.02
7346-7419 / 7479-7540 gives 1.00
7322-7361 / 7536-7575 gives 1.05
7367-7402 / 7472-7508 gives 0.91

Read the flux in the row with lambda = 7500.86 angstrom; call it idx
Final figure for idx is 20.5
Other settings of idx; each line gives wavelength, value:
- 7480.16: 16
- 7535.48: 20.2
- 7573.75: 20.7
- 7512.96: 23.9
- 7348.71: 18.2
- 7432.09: 20.7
